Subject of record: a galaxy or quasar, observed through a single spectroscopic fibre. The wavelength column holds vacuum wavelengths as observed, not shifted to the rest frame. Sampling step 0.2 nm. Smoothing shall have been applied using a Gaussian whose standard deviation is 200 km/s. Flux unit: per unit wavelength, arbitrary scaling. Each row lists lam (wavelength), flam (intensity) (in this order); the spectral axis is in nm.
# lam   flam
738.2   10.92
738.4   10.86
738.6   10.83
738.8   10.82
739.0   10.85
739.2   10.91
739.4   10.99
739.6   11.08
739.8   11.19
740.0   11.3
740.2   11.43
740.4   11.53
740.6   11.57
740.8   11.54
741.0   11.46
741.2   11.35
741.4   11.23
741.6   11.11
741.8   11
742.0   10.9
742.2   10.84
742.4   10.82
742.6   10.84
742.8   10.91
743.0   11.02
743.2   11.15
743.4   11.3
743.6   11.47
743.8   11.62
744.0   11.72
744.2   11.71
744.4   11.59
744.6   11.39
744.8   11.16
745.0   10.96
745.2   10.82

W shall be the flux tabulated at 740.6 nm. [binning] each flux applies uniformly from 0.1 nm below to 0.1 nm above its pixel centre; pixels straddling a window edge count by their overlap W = 11.57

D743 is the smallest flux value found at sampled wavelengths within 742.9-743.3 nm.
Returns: 11.02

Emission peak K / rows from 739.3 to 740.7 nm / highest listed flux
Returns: 11.57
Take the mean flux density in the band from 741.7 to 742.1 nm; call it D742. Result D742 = 10.9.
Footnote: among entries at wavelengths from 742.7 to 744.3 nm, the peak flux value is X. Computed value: 11.72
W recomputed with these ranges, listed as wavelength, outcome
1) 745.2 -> 10.82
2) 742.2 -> 10.84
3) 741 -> 11.46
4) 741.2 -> 11.35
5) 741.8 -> 11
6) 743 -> 11.02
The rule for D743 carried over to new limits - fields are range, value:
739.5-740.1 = 11.08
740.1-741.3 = 11.35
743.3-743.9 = 11.3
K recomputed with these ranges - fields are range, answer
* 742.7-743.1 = 11.02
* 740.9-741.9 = 11.46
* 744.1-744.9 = 11.71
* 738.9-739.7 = 11.08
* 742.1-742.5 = 10.84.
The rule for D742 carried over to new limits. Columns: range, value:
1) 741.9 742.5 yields 10.9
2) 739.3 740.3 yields 11.2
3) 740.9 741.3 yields 11.4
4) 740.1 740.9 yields 11.5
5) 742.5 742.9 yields 10.9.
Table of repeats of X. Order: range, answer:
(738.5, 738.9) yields 10.83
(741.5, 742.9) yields 11.11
